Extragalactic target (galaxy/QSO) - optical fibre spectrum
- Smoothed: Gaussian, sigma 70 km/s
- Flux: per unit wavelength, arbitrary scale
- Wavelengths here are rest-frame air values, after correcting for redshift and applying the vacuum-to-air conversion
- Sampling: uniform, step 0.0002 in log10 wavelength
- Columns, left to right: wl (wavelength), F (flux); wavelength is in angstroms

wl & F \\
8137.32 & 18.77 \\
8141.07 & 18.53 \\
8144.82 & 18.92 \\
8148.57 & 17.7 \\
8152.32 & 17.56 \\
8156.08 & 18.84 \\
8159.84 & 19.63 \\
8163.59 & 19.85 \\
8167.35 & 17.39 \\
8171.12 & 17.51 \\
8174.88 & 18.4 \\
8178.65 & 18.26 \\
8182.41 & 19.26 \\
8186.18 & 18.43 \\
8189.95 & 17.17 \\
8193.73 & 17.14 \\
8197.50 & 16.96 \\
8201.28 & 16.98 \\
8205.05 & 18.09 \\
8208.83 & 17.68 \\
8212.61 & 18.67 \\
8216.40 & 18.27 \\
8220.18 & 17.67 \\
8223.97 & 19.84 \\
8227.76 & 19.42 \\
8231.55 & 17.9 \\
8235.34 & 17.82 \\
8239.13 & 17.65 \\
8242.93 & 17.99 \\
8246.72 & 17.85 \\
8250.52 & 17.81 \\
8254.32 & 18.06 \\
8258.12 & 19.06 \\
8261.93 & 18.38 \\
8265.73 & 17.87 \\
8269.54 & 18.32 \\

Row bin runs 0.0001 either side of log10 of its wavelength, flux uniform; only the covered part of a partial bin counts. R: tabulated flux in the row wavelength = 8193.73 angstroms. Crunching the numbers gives 17.14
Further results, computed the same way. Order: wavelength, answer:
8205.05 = 18.09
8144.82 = 18.92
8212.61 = 18.67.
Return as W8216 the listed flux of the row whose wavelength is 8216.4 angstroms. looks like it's 18.27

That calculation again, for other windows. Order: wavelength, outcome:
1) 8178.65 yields 18.26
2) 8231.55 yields 17.9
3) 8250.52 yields 17.81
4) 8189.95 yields 17.17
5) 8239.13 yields 17.65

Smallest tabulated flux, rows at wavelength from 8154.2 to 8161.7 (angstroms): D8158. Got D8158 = 18.84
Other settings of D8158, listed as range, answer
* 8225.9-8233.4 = 17.9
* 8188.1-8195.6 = 17.14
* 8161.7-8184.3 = 17.39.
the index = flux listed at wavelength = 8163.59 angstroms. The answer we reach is 19.85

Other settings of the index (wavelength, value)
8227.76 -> 19.42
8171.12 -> 17.51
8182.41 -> 19.26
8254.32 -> 18.06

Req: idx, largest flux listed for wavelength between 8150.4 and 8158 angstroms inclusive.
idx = 18.84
